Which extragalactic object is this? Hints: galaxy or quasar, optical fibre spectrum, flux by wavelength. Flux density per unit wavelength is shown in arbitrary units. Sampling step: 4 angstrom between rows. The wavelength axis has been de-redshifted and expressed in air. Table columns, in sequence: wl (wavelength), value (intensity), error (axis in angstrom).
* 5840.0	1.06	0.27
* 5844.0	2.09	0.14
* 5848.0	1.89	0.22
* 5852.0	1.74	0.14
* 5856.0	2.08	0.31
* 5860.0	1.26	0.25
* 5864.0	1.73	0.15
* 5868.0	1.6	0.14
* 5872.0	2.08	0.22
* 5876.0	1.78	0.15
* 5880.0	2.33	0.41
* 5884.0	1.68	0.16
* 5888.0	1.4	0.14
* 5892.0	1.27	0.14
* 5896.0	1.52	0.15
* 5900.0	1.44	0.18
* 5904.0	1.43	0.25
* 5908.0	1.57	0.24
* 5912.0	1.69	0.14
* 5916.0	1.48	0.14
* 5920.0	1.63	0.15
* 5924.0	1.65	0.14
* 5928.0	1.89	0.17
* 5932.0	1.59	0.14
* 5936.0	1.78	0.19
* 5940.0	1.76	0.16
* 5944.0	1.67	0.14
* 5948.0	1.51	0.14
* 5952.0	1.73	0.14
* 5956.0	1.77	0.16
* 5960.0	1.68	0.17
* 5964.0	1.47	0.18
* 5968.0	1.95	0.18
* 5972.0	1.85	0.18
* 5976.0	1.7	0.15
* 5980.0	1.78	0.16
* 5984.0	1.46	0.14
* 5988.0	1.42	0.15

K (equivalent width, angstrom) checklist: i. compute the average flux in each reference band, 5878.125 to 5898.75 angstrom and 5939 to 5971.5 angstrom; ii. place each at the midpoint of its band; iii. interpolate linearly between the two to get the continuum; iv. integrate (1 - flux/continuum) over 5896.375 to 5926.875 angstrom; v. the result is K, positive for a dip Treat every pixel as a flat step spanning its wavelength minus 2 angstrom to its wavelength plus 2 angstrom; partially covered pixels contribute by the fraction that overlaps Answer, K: 1.7 angstrom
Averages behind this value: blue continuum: 1.63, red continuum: 1.7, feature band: 1.56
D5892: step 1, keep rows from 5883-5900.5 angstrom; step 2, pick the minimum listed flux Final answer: 1.27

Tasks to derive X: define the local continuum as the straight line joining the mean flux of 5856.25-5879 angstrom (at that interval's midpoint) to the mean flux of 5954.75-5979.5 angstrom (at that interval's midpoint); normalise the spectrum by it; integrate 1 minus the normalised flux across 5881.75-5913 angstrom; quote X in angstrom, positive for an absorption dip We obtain 4.4 angstrom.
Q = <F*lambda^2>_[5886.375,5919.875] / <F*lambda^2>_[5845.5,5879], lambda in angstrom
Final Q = 0.84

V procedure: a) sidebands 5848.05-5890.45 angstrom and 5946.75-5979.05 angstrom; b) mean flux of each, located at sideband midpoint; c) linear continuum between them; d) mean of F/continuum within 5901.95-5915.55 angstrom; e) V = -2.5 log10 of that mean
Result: 0.13 mag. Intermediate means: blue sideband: 1.77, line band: 1.55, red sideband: 1.71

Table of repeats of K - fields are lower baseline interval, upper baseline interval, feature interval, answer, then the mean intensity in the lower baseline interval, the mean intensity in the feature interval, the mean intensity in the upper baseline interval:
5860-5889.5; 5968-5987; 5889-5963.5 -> 5.6 angstrom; 1.77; 1.61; 1.71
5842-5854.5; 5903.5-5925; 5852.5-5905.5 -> 2.9 angstrom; 1.91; 1.67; 1.58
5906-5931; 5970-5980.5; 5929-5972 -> 0.4 angstrom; 1.65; 1.7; 1.78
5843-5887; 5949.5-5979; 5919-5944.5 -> 0.7 angstrom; 1.83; 1.72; 1.73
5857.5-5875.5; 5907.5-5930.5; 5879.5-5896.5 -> 0.9 angstrom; 1.69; 1.59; 1.66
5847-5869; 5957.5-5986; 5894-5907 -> 1.8 angstrom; 1.71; 1.47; 1.7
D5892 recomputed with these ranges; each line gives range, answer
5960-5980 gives 1.47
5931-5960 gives 1.51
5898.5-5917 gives 1.43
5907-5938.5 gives 1.48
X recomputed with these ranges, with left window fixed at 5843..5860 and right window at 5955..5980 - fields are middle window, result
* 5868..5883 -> -1.2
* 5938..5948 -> 0.5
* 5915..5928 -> 1.1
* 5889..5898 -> 2.1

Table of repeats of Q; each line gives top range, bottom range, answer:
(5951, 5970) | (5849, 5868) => 1.05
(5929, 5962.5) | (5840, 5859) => 0.96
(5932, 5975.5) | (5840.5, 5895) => 1.01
